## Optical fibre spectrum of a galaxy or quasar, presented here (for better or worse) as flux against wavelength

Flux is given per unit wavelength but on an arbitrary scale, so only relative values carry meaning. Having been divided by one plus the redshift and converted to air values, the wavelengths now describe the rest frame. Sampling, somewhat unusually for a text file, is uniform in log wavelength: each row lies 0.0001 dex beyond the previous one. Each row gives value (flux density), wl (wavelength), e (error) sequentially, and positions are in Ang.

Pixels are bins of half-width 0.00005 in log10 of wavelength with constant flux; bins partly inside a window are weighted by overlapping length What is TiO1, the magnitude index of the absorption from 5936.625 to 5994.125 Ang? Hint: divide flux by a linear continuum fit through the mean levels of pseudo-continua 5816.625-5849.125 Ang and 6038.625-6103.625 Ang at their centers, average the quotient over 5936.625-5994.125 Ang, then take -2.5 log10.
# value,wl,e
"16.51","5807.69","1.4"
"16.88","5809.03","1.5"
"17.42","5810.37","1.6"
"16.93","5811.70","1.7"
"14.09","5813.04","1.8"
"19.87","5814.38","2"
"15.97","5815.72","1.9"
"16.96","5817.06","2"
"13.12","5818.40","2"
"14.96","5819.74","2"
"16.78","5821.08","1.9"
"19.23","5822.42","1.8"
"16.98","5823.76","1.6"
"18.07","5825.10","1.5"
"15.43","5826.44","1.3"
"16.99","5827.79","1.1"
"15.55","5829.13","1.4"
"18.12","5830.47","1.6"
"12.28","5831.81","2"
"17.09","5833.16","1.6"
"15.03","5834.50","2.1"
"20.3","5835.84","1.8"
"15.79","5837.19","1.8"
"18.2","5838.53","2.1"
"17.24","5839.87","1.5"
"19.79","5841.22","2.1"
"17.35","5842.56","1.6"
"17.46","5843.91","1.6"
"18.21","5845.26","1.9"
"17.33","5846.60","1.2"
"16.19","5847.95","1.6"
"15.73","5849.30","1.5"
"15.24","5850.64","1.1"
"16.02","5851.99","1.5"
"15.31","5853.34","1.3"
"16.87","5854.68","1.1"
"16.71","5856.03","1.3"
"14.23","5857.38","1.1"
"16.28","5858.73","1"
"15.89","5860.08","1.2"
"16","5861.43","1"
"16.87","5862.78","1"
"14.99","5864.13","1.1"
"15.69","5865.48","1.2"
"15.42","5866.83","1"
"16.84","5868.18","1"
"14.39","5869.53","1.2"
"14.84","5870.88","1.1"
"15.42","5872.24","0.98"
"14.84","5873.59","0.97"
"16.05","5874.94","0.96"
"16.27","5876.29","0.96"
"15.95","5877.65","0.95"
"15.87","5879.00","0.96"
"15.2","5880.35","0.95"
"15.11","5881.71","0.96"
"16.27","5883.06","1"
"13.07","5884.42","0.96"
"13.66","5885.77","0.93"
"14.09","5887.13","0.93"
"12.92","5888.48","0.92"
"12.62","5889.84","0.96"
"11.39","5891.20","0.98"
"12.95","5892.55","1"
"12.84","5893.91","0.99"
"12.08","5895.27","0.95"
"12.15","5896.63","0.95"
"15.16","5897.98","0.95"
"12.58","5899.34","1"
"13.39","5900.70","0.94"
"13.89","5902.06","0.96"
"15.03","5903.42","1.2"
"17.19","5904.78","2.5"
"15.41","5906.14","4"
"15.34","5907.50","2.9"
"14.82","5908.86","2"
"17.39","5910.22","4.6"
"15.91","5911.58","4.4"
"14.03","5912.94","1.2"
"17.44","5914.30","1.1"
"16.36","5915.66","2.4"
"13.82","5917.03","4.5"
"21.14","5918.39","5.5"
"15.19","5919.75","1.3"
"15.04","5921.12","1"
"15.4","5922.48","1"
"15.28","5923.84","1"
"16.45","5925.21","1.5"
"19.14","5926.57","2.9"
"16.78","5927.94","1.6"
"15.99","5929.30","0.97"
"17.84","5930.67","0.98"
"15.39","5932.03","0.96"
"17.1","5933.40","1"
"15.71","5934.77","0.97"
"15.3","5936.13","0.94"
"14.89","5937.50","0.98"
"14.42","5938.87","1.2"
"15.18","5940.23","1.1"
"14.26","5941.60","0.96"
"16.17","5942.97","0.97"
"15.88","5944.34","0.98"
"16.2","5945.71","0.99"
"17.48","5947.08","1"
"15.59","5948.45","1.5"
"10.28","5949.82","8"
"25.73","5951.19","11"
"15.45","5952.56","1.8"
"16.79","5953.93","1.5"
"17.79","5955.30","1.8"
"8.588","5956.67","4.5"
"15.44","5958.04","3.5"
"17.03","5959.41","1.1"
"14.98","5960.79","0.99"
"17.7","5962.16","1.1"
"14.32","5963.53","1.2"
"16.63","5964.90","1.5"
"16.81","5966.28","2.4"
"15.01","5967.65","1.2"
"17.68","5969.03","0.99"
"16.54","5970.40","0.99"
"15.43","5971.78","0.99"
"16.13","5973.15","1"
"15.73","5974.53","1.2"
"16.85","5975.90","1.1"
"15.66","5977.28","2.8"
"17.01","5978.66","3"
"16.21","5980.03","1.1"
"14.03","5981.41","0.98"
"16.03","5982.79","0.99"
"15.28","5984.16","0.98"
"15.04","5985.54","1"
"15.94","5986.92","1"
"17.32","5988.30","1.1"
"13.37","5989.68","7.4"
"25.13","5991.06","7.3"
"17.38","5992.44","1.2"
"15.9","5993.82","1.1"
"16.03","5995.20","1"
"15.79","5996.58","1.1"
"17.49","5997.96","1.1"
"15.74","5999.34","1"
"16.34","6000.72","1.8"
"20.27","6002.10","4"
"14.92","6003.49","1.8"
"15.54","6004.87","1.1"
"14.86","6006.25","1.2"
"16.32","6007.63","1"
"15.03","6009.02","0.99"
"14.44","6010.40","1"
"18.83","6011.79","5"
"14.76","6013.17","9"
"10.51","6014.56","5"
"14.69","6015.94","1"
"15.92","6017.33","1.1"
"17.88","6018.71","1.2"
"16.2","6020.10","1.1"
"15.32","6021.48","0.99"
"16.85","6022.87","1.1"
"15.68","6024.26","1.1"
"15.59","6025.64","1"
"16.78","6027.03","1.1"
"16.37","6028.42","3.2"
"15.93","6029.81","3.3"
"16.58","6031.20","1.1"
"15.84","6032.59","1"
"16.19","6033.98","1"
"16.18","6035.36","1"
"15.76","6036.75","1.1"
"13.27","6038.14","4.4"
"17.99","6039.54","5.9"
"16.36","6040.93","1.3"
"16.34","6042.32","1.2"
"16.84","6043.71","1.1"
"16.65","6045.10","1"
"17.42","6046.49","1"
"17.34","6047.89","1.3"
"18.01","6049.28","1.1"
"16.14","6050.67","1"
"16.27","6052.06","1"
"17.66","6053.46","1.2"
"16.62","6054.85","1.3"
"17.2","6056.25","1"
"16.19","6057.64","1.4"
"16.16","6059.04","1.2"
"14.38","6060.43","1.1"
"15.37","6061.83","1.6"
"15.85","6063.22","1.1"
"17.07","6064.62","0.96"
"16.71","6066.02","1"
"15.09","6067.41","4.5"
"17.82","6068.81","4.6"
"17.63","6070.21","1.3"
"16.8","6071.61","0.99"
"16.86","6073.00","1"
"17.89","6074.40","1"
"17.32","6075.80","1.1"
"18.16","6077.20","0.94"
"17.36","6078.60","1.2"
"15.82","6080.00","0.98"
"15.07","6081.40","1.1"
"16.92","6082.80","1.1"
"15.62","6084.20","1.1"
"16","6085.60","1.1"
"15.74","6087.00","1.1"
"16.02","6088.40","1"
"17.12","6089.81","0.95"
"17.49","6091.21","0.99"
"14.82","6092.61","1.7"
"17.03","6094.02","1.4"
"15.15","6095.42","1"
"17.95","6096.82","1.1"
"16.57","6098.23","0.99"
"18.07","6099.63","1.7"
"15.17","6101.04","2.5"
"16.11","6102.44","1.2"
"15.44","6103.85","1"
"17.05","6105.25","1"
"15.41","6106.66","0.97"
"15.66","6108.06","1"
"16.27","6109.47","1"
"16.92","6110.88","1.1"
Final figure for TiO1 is 0.041 mag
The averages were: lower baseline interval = 16.8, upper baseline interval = 16.6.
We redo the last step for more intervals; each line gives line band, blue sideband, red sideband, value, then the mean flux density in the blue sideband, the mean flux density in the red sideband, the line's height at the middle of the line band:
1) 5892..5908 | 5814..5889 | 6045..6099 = 0.16 mag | 16.1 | 16.6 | 16.2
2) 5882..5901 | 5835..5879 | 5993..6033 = 0.22 mag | 16.4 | 15.9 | 16.3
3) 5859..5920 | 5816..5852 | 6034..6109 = 0.12 mag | 16.7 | 16.5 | 16.7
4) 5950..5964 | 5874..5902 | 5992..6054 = -0.08 mag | 14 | 16.2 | 15.1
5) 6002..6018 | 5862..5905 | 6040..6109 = 0.04 mag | 14.5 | 16.5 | 15.8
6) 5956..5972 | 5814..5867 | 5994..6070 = 0.05 mag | 16.5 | 16.2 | 16.3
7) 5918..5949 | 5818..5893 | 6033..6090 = 0.00 mag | 15.8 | 16.5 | 16.1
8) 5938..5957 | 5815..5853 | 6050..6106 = 0.05 mag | 16.7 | 16.5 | 16.6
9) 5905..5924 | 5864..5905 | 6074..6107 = -0.09 mag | 14.4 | 16.5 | 14.7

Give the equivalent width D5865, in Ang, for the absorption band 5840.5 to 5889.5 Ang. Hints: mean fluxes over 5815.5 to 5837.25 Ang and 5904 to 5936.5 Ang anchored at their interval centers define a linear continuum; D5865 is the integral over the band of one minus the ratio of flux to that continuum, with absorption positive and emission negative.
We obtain 1.7 Ang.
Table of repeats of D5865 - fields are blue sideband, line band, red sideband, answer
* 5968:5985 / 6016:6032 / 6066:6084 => 0.20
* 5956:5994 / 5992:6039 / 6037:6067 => 0.98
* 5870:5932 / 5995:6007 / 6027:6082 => -0.23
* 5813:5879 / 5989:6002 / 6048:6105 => -0.56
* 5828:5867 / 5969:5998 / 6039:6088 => 0.31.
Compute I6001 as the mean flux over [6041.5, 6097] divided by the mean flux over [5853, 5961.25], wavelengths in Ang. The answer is 1.08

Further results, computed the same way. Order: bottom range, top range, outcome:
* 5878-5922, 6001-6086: 1.11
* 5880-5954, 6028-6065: 1.07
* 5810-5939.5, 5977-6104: 1.04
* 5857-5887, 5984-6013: 1.07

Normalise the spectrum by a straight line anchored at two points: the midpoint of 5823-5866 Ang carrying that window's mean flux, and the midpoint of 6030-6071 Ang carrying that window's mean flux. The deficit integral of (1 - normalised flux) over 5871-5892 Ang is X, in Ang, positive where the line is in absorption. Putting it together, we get 2.5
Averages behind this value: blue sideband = 16.5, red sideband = 16.4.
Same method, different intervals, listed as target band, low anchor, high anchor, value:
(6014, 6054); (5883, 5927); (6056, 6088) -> -0.20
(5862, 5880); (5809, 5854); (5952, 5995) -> 0.97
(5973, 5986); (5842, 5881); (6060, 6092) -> 0.39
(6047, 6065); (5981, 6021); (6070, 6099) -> -0.03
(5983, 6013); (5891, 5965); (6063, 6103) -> -0.90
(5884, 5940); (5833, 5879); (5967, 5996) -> 4.44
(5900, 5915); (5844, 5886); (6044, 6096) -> 0.45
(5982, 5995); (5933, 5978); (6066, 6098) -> -0.55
